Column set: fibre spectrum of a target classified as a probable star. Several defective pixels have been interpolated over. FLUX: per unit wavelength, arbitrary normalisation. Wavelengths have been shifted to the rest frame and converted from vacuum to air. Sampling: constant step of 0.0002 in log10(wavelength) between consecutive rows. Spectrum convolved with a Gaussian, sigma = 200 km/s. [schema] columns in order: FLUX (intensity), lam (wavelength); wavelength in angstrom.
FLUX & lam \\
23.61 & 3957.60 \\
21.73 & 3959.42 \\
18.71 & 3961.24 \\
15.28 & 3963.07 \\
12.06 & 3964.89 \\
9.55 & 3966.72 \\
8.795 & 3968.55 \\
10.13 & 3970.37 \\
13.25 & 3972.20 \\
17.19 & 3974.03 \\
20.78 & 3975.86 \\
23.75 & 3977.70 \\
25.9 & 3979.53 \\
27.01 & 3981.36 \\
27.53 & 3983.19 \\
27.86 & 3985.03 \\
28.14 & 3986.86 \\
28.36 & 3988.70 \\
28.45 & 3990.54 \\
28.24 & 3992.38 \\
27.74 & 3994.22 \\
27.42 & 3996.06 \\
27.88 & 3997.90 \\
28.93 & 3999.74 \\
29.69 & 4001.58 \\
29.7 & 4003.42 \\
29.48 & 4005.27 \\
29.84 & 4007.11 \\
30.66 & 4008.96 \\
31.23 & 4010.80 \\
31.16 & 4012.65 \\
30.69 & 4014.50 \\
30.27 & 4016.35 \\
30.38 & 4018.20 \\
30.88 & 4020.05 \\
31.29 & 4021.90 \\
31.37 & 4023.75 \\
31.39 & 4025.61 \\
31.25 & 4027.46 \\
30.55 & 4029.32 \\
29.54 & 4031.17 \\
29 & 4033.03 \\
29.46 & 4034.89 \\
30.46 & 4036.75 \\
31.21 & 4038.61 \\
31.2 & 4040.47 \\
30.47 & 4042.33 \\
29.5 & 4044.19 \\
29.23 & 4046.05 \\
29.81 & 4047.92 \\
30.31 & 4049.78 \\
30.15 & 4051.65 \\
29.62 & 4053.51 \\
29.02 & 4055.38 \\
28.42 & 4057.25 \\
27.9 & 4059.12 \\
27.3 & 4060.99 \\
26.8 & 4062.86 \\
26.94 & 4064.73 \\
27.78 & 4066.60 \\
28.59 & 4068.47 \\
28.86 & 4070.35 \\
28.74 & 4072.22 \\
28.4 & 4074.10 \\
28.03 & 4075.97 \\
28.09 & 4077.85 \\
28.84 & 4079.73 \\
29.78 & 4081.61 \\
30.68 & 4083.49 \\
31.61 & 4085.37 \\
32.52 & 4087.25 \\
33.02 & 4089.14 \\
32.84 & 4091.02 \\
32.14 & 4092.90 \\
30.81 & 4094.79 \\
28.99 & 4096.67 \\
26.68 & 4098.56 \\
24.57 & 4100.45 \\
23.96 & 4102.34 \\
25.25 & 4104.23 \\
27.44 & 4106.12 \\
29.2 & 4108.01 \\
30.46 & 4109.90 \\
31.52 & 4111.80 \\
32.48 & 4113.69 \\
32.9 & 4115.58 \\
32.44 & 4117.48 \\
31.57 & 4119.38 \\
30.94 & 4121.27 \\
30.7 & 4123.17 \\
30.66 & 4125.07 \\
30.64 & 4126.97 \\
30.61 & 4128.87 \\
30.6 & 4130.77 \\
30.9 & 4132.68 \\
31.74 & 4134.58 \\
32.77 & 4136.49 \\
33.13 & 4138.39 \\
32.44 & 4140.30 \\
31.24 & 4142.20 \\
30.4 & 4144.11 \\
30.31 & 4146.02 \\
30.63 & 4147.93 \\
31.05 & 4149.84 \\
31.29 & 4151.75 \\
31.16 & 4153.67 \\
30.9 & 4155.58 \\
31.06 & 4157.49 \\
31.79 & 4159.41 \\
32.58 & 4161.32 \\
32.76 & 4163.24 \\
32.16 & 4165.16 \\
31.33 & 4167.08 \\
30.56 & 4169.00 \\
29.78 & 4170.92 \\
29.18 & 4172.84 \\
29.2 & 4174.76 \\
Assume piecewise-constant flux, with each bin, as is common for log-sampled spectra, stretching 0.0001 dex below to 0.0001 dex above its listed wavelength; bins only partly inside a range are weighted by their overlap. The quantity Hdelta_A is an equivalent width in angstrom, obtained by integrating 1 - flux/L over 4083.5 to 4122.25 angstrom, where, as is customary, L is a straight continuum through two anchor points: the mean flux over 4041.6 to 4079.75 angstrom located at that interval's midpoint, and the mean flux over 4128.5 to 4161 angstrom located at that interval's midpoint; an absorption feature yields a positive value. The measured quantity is -0.09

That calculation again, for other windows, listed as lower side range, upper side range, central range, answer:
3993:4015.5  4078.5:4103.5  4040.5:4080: 1.14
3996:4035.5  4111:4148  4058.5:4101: 2.35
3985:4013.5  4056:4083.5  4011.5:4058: -2.59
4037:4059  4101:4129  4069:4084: 0.52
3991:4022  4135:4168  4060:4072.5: 1.09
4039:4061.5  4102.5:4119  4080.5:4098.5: -0.80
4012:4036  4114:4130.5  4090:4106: 1.54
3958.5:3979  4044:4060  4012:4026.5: -4.20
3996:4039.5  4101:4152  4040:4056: 0.22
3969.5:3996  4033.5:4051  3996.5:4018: -2.73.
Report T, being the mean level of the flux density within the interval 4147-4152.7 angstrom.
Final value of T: 31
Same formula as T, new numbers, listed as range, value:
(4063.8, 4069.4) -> 27.8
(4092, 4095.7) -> 31.4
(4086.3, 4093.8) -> 32.6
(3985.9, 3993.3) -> 28.3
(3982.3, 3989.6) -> 28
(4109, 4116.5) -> 31.9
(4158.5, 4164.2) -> 32.4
